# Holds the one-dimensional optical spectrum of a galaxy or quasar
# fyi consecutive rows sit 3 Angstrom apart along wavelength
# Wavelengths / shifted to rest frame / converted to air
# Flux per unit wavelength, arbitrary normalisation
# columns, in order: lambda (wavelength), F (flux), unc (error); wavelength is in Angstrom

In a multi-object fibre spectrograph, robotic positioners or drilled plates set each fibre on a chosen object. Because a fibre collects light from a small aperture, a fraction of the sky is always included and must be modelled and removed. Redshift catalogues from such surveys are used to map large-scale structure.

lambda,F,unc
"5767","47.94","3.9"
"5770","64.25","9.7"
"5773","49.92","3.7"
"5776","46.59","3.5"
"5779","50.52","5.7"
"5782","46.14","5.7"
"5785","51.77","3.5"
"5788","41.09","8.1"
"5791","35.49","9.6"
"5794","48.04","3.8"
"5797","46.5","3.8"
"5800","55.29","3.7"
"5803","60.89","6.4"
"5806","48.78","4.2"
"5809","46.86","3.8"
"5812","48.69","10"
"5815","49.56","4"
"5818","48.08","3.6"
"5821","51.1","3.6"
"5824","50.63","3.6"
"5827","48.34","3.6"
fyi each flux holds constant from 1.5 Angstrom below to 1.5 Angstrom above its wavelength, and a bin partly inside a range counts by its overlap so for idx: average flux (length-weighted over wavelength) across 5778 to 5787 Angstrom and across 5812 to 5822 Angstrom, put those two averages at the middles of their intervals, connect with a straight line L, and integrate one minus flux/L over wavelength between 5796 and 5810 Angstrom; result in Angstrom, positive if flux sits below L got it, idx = -0.8 Angstrom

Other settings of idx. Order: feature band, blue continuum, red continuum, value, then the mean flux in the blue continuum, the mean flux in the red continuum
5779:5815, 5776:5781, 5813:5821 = 0.56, 48.9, 49.2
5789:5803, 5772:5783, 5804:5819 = 0.26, 48.3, 48.8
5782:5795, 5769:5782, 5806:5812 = 1.55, 51.6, 47.8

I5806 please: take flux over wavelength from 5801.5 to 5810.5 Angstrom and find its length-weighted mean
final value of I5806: 52.2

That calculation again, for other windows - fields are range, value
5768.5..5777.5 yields 53.6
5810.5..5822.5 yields 49.4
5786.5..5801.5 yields 45.3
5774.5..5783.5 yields 47.8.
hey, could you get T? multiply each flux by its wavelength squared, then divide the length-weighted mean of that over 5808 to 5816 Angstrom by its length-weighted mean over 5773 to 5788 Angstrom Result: 1.0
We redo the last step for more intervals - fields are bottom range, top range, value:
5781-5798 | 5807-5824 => 1.11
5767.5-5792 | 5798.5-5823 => 1.07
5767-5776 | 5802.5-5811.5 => 0.96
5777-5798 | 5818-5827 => 1.11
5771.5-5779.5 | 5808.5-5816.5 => 1.01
